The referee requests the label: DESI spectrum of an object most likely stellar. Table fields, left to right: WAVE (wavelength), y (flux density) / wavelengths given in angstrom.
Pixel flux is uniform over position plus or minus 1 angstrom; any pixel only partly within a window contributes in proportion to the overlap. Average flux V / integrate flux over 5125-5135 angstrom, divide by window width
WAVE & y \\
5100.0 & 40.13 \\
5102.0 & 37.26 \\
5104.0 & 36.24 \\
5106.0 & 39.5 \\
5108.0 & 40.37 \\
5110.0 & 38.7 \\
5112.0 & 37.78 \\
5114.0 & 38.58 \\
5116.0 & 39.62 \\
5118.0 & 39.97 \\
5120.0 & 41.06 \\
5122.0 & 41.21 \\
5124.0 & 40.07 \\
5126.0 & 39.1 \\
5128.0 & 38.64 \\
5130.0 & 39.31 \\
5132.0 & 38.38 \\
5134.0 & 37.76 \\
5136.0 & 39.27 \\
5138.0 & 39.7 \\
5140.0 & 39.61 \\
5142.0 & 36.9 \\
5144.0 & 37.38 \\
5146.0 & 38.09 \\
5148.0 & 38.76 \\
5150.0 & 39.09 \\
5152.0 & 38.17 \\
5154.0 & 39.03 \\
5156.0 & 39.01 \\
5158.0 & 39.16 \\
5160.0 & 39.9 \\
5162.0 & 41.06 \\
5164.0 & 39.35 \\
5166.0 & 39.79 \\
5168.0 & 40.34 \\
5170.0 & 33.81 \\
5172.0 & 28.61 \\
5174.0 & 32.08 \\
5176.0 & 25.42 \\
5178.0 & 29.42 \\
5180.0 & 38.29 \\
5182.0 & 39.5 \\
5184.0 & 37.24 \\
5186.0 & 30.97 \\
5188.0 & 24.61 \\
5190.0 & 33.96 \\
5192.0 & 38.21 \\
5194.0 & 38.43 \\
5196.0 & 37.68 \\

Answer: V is 38.6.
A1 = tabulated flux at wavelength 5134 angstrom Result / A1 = 37.76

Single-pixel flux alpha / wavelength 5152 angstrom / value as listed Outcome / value 38.17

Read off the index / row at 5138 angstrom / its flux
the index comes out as 39.7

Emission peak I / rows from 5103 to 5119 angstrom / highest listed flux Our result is 40.37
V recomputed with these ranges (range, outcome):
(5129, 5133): 38.8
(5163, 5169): 39.8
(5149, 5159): 38.9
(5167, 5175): 33.7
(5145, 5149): 38.4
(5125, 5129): 38.9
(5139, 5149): 38.1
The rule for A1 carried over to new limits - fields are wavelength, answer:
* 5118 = 39.97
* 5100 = 40.13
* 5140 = 39.61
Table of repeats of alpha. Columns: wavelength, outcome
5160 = 39.9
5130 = 39.31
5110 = 38.7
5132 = 38.38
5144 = 37.38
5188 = 24.61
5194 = 38.43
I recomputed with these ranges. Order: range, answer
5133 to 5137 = 39.27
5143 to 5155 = 39.09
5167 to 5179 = 40.34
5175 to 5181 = 38.29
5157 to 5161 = 39.9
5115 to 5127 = 41.21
